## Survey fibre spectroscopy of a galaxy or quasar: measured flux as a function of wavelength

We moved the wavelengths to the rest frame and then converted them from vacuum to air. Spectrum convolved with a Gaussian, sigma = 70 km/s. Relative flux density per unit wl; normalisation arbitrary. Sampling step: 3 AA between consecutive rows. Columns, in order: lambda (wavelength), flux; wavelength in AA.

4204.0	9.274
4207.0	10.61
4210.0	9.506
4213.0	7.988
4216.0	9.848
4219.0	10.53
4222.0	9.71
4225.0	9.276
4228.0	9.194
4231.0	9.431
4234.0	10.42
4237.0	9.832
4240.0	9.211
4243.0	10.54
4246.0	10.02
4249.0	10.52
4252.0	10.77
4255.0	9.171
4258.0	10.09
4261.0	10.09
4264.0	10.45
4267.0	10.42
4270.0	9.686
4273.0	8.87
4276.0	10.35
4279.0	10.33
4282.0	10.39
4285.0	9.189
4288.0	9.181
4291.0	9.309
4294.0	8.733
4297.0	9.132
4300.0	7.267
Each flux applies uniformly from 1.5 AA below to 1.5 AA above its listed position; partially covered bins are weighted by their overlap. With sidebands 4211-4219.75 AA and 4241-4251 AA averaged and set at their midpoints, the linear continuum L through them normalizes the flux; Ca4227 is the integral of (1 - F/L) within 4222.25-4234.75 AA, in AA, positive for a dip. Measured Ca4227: 0.30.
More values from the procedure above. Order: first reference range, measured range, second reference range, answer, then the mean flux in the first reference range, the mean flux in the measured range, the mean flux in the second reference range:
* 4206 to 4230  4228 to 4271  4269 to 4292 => -1.8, 9.56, 10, 9.67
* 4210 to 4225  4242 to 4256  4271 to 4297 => -1.1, 9.49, 10.2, 9.52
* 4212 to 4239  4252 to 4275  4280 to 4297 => -1.1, 9.6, 9.9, 9.37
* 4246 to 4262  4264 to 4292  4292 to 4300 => -1.6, 10.1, 9.79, 8.64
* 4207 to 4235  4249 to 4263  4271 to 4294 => -0.7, 9.59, 10.1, 9.6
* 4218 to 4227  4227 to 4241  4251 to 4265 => 0.3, 9.76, 9.65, 10.1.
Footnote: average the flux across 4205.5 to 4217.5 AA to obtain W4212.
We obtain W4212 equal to 9.49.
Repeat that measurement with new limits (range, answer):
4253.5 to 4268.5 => 10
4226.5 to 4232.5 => 9.31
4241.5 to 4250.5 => 10.4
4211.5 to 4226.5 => 9.47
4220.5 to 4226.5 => 9.49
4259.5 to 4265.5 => 10.3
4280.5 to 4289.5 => 9.59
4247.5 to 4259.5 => 10.1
